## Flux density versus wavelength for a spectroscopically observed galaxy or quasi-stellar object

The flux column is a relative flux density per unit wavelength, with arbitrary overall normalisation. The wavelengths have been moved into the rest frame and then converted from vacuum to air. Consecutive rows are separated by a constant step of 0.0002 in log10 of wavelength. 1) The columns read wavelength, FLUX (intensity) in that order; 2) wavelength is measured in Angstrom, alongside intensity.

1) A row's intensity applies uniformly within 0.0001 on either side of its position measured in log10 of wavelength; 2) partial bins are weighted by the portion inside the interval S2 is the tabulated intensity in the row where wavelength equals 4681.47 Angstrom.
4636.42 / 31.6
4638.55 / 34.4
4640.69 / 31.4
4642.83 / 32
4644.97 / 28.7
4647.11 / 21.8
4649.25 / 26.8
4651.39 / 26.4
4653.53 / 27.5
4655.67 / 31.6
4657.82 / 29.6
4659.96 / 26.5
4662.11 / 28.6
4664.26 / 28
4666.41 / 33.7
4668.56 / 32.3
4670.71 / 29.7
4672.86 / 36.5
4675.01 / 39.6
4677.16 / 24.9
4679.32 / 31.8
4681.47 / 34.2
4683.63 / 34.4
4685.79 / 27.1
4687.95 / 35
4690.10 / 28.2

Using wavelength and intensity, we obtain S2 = 34.2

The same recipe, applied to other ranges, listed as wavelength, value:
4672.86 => 36.5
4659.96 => 26.5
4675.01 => 39.6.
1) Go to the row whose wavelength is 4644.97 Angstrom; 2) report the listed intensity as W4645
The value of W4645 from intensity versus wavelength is 28.7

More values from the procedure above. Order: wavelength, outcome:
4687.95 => 35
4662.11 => 28.6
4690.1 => 28.2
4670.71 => 29.7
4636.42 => 31.6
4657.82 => 29.6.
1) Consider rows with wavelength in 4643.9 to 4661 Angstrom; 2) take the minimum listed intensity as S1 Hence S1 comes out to 21.8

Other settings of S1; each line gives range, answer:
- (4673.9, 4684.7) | 24.9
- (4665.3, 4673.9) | 29.7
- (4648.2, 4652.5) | 26.4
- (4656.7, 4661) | 26.5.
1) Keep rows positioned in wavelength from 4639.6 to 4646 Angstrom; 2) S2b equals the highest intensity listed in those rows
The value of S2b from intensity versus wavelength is 32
